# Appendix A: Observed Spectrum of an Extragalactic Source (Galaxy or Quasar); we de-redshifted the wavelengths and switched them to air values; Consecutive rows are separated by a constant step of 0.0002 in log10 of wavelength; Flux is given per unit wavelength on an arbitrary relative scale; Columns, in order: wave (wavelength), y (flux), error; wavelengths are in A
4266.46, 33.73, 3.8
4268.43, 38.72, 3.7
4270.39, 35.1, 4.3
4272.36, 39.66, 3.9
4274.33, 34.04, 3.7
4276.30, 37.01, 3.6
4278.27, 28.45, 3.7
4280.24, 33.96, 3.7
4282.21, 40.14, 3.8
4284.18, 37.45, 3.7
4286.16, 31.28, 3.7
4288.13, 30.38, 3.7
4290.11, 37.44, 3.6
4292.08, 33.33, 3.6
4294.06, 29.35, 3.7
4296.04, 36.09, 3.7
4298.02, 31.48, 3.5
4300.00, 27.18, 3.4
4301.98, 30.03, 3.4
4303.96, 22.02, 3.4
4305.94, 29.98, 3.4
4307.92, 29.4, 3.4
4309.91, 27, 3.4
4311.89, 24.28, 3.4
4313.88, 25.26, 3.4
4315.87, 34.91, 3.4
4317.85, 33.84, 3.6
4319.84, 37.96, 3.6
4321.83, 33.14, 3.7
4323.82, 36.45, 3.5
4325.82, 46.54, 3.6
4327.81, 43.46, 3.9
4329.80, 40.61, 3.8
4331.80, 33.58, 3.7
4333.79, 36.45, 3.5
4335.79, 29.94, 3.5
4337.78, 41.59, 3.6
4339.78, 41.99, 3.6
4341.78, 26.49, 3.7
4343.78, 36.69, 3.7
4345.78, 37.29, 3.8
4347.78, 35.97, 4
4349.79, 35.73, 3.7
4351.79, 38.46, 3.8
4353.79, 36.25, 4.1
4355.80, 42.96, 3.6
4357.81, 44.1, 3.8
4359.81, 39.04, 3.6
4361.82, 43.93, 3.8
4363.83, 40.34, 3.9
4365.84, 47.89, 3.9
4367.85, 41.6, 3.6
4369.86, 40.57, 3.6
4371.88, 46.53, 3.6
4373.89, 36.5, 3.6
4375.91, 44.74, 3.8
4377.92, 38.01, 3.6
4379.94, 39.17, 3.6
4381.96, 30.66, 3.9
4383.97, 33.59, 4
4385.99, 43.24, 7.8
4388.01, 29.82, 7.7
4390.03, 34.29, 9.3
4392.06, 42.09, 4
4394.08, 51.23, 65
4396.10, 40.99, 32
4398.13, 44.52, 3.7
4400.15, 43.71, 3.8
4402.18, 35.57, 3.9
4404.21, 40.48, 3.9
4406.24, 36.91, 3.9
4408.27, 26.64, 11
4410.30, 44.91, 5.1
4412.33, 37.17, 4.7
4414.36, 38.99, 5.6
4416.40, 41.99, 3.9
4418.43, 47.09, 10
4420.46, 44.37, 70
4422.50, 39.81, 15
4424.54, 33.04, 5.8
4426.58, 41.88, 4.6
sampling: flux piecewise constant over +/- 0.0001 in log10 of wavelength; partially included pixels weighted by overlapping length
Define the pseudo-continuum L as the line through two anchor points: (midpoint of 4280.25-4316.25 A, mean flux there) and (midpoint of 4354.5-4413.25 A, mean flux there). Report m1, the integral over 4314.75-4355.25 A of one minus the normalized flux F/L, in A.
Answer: -2.45 A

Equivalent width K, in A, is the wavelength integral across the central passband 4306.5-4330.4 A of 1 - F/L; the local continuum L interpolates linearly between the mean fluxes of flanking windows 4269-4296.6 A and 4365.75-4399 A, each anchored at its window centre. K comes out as 1.6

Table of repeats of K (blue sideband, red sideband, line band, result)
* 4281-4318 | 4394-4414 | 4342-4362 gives -1.7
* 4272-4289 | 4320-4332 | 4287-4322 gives 6.0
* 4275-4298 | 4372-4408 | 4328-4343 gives 0.1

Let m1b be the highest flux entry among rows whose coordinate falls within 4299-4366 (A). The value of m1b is 47.89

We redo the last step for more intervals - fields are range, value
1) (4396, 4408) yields 44.52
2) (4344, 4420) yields 51.23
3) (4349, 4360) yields 44.1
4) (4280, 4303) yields 40.14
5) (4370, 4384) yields 46.53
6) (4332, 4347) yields 41.99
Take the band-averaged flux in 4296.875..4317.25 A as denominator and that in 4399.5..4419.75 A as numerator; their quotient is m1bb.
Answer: 1.4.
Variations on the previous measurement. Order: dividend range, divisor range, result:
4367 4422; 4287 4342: 1.20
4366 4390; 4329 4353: 1.07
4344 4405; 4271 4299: 1.16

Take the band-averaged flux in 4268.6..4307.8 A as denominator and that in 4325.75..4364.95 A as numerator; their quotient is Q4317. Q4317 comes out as 1.17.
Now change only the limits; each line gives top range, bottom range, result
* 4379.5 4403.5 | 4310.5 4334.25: 1.10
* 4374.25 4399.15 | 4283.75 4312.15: 1.29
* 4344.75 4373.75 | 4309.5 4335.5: 1.16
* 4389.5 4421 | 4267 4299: 1.18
